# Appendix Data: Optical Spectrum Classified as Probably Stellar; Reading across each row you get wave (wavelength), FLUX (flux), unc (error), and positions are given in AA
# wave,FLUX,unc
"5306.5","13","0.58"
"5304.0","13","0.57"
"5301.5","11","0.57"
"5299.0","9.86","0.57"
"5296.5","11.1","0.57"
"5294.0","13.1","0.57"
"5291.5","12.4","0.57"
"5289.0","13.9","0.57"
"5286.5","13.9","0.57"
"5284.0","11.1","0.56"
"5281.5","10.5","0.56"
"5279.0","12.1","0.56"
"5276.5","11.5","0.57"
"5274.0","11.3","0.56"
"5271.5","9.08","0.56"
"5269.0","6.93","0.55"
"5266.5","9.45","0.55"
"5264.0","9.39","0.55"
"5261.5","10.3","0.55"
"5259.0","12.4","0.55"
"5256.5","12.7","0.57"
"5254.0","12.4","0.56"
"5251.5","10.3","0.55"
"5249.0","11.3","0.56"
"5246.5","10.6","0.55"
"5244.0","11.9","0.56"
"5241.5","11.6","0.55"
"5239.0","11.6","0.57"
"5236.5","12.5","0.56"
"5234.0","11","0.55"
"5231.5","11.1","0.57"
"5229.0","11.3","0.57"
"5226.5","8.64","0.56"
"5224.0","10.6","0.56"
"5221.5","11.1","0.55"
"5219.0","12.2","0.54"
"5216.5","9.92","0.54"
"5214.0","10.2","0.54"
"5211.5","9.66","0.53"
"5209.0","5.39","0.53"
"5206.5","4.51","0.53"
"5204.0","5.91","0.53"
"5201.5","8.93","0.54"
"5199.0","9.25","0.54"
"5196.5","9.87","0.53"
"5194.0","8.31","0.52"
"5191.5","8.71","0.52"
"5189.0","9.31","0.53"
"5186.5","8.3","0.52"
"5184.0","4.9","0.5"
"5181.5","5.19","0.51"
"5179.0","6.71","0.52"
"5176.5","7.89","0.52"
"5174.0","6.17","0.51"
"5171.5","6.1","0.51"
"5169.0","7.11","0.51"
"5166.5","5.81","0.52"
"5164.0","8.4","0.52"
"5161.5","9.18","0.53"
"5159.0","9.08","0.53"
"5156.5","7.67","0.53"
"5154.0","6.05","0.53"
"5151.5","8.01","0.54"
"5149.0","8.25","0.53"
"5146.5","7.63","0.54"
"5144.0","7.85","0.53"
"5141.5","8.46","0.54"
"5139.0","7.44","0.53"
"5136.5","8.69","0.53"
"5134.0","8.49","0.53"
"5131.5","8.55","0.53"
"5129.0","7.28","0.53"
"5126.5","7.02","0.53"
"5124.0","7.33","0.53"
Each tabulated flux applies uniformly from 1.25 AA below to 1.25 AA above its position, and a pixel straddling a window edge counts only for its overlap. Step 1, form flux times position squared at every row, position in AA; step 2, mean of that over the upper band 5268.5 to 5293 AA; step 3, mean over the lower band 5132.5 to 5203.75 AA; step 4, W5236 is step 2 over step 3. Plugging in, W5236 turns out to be 1.54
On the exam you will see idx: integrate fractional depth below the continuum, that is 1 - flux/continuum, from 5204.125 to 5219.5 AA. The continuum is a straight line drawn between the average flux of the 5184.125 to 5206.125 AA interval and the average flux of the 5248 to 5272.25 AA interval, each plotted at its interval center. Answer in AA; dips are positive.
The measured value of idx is 1.0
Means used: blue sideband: 8.22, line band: 8.27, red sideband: 10.4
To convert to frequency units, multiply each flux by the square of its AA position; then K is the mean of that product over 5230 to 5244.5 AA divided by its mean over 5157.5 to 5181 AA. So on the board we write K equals 1.63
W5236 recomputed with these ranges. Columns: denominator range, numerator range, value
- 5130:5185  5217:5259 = 1.57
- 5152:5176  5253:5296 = 1.61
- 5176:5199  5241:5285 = 1.43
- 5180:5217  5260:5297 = 1.46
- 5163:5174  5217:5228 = 1.61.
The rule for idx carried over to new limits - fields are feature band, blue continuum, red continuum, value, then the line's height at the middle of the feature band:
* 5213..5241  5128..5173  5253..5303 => -3.1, 9.84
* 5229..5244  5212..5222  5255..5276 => -1.4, 10.6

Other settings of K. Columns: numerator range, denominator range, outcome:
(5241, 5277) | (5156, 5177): 1.49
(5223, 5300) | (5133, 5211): 1.53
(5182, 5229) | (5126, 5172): 1.14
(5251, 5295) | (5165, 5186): 1.85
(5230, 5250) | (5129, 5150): 1.47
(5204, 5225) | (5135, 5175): 1.21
